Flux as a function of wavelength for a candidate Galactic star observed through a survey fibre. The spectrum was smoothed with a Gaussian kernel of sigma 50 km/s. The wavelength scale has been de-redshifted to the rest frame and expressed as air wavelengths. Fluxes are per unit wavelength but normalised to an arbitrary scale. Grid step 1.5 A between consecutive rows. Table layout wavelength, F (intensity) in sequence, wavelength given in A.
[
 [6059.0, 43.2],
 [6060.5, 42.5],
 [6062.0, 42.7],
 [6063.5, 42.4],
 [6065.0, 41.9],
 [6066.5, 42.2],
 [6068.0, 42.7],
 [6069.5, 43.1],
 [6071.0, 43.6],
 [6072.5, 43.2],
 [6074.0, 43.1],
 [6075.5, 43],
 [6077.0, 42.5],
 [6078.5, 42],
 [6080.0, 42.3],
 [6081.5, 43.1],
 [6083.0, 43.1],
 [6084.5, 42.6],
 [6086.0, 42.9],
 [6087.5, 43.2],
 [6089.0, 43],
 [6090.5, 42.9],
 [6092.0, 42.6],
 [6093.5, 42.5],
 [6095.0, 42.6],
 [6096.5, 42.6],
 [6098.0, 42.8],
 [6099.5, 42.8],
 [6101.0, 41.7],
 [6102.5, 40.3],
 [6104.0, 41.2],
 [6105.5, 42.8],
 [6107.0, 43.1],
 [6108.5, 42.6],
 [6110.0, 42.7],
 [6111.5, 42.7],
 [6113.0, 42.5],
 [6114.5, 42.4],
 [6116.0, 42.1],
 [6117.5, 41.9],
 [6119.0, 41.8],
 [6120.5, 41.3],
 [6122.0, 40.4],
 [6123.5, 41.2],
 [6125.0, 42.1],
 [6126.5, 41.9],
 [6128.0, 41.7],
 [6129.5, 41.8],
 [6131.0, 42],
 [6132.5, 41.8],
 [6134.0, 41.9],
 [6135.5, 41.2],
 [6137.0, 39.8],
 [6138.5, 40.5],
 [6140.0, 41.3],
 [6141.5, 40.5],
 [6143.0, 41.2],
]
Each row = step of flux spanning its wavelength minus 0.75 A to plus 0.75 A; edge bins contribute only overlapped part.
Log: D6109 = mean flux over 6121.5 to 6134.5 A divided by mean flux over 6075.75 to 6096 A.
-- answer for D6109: 0.98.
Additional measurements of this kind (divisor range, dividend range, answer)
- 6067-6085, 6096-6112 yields 0.99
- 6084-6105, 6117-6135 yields 0.98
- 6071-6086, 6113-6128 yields 0.97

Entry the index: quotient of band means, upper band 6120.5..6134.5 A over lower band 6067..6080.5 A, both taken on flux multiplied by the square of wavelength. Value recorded 1.0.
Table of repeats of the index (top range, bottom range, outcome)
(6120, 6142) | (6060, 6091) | 0.98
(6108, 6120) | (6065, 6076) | 1.00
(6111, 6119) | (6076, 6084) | 1.00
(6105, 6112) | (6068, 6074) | 1.00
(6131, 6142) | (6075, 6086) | 0.98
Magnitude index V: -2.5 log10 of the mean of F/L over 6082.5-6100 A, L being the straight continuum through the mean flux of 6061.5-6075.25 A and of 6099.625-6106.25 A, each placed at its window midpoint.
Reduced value -0.02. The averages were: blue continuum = 42.8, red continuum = 41.6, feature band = 42.8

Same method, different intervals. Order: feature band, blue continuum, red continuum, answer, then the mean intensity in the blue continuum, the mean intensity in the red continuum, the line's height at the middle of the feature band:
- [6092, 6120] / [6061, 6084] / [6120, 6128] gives -0.01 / 42.7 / 41.4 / 41.9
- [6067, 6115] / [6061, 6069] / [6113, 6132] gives -0.01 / 42.4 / 41.7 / 42.1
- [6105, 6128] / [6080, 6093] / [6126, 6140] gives 0.00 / 42.9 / 41.4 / 41.9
